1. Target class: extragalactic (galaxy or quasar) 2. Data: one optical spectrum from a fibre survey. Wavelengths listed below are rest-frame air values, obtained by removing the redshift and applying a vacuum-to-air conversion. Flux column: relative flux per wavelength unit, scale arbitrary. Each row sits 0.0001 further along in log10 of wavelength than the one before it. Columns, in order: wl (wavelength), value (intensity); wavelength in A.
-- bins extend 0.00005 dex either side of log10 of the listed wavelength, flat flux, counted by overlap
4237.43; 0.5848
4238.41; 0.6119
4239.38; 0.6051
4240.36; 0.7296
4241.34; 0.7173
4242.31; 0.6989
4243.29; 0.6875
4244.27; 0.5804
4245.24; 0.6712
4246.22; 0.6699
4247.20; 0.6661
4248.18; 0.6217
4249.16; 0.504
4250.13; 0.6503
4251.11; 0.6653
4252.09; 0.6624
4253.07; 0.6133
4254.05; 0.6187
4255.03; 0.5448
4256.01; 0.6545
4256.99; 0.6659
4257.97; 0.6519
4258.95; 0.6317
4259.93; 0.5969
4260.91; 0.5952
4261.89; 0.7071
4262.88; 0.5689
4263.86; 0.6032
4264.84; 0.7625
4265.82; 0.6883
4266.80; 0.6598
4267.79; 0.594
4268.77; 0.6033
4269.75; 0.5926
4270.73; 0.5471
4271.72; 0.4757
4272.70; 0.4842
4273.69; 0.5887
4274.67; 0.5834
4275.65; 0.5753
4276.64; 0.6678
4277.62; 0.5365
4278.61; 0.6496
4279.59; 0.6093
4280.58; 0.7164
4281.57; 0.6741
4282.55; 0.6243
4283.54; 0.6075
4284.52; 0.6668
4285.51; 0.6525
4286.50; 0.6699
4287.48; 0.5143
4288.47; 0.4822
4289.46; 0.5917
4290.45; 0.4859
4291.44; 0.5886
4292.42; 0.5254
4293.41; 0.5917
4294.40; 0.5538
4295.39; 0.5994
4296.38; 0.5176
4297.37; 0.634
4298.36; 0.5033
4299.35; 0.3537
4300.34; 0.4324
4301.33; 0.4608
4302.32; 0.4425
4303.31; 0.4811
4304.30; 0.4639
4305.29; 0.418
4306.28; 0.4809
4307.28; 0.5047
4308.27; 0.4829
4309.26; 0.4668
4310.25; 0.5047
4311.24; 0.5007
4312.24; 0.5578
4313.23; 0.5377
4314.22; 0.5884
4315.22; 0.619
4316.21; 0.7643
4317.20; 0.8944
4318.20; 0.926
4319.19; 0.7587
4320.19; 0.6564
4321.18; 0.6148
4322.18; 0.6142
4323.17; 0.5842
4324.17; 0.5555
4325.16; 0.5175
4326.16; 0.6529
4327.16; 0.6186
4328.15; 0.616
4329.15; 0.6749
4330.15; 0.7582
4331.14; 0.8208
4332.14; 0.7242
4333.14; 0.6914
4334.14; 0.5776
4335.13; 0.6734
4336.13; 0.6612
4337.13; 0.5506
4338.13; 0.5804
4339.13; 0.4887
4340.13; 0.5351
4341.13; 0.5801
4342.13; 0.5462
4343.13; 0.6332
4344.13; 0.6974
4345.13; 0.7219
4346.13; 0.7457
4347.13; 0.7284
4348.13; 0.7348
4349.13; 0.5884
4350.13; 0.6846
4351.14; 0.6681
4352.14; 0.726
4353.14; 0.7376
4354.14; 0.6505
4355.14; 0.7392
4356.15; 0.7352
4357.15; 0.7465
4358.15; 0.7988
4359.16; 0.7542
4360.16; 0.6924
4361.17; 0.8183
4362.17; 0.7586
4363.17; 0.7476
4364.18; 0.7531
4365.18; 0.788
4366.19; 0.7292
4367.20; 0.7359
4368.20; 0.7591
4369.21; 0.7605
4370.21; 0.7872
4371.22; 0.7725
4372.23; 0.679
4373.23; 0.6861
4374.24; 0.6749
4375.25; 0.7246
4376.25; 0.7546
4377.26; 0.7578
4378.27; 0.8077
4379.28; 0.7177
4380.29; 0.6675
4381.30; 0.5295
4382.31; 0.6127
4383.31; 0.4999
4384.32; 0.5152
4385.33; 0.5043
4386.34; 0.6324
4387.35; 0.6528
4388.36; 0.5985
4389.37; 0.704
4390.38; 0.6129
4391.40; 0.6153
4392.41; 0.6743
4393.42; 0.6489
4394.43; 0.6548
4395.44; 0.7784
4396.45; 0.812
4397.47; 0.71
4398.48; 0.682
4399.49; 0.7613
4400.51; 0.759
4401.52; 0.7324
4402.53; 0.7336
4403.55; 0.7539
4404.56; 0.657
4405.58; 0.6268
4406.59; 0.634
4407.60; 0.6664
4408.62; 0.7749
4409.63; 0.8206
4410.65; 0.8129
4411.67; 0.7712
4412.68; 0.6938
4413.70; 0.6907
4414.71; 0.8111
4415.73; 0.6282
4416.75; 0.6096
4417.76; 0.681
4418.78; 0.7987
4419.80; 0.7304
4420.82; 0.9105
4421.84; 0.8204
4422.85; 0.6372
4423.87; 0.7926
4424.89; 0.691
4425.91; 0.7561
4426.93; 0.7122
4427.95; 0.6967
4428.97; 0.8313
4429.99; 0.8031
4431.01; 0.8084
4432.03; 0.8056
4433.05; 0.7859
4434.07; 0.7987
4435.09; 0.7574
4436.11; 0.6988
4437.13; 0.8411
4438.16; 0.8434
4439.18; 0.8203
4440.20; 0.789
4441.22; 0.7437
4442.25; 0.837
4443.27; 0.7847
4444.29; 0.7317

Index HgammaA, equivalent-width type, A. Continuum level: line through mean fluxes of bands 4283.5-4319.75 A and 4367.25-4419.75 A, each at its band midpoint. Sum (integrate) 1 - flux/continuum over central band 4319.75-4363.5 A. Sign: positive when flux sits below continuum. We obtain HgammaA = -3.3 A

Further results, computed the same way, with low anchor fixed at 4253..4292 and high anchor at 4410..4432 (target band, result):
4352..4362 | -0.8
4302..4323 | 2.0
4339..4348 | 0.5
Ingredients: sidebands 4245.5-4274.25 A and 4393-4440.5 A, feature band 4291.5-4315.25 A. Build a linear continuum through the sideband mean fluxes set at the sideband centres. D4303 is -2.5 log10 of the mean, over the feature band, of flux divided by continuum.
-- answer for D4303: 0.27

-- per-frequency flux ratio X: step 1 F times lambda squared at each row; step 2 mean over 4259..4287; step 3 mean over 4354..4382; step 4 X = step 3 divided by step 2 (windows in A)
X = 1.2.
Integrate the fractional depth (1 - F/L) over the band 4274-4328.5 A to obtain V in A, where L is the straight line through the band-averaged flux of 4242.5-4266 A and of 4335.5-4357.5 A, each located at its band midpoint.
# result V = 5.7 A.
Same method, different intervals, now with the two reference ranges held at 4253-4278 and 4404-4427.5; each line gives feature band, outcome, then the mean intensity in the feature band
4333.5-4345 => 1.18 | 0.598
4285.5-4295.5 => 1.03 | 0.563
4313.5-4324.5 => -0.63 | 0.688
